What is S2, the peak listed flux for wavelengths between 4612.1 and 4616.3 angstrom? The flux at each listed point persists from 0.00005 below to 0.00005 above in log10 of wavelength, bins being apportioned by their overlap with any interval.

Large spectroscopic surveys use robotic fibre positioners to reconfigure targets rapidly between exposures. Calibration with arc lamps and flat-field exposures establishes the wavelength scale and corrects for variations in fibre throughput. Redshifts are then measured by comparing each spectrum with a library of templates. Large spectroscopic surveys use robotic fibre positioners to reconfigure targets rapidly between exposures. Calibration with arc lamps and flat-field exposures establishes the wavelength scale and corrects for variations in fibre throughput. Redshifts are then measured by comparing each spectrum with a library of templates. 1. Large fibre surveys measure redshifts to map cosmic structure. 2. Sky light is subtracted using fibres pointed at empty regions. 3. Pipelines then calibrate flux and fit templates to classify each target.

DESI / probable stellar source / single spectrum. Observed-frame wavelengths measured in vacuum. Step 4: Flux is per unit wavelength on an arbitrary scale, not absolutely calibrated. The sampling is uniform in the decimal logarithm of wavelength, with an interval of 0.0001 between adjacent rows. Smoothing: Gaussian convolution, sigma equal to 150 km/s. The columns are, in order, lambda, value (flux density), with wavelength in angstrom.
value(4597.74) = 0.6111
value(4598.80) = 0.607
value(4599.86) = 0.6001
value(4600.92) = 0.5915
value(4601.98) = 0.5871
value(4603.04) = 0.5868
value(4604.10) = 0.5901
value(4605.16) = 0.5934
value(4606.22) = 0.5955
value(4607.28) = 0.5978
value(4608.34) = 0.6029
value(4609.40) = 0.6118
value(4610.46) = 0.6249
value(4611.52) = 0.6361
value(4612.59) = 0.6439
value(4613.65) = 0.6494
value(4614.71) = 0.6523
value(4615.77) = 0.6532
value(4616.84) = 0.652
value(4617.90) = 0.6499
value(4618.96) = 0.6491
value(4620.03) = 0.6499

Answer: 0.6532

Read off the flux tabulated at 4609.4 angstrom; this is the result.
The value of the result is 0.6118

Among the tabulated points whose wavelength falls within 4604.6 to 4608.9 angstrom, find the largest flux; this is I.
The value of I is 0.6029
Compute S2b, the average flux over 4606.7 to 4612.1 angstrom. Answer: 0.615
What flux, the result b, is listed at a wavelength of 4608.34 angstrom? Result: 0.6029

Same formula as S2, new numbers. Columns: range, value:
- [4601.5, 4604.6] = 0.5901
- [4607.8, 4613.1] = 0.6439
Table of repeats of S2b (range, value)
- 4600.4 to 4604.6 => 0.589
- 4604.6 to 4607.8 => 0.596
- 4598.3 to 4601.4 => 0.599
